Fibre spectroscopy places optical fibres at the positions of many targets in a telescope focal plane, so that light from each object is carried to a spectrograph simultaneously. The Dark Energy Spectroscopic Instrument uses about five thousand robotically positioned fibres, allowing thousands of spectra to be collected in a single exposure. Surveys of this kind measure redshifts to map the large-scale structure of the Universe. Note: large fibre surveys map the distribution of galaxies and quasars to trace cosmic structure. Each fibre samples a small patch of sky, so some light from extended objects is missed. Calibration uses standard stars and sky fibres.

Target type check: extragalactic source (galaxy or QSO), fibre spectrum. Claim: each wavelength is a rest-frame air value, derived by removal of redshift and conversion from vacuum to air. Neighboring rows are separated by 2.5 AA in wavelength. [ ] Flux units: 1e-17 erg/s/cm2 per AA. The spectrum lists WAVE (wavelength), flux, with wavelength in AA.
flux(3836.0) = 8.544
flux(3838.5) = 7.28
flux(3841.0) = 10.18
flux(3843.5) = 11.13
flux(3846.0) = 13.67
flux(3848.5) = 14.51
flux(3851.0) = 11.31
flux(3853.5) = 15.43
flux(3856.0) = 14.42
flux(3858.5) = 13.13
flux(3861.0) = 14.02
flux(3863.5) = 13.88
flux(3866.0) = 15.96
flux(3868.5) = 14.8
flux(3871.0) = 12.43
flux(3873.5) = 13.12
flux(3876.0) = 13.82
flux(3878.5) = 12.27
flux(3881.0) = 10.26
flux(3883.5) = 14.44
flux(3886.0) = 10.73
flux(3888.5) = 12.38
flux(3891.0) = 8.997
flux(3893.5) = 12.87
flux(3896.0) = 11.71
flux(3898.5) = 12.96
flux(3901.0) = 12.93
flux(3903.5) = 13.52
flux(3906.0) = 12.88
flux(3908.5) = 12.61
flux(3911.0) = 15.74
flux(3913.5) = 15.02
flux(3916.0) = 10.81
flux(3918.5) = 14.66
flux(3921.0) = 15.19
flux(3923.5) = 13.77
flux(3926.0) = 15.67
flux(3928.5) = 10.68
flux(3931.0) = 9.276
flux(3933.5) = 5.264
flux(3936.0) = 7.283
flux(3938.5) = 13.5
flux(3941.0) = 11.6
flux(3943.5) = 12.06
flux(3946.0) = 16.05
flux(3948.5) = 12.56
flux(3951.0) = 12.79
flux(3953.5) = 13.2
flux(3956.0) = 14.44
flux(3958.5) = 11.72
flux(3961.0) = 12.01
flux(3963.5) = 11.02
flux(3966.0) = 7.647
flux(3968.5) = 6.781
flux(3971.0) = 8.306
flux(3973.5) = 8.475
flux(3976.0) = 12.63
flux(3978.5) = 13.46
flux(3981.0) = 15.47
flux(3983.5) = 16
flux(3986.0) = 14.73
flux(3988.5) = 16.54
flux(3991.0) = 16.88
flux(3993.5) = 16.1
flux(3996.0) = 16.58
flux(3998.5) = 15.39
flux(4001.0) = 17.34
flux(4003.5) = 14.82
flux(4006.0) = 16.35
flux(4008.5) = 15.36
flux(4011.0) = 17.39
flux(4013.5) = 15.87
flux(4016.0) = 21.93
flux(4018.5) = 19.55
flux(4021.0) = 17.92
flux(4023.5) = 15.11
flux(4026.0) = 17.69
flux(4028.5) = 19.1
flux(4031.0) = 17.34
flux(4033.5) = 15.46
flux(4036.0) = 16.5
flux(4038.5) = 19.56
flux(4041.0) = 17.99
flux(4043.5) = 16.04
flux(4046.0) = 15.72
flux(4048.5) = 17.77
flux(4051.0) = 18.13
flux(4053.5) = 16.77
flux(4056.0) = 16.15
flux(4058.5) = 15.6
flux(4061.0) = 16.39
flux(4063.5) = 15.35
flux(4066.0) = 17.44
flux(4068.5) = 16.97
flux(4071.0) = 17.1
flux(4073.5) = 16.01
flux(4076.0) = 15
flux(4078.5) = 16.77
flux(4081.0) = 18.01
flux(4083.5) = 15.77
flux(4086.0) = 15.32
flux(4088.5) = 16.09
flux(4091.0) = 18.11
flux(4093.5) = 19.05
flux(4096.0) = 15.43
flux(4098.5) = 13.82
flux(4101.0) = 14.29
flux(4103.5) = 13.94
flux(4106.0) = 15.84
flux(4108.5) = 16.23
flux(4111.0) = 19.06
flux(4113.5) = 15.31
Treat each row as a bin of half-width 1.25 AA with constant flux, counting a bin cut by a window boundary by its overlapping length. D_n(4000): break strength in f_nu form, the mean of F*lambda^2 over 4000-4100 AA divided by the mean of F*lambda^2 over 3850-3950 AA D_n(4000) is 1.42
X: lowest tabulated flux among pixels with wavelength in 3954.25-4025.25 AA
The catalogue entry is 6.781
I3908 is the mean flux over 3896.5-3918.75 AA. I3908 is 13.3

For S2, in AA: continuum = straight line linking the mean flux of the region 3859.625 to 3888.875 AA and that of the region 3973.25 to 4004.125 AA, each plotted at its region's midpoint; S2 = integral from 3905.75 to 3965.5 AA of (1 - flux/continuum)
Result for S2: 7.6 AA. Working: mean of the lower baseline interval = 13.2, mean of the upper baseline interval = 15.2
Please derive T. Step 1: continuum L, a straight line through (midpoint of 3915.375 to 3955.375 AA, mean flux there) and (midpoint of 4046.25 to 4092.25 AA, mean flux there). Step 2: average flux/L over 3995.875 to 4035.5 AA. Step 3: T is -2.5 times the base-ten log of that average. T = -0.15 mag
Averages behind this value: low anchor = 12.2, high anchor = 16.6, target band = 17.1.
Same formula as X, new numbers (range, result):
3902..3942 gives 5.264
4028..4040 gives 15.46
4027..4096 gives 15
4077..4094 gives 15.32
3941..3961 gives 11.6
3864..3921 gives 8.997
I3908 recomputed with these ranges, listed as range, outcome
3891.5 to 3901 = 12.3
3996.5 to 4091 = 16.9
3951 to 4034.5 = 14.8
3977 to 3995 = 15.6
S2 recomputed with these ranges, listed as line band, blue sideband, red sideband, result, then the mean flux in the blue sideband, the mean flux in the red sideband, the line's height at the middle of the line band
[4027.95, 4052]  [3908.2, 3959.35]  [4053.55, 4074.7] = -2.48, 12.6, 16.4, 15.7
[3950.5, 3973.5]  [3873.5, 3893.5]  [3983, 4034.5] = 6.59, 12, 16.8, 15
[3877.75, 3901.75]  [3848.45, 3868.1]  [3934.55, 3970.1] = 2.37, 14.1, 11.6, 13.2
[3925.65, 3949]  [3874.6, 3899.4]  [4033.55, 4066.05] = 4.03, 12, 16.8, 13.5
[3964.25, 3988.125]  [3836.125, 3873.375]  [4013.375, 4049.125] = 6.66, 12.9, 17.6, 16.1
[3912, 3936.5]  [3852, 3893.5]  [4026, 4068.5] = 3.93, 13.1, 17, 14.3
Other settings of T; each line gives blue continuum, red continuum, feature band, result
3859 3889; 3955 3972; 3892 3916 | -0.085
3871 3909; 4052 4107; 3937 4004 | 0.062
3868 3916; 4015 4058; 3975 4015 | 0.028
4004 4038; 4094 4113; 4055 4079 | 0.009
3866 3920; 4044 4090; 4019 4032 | -0.127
